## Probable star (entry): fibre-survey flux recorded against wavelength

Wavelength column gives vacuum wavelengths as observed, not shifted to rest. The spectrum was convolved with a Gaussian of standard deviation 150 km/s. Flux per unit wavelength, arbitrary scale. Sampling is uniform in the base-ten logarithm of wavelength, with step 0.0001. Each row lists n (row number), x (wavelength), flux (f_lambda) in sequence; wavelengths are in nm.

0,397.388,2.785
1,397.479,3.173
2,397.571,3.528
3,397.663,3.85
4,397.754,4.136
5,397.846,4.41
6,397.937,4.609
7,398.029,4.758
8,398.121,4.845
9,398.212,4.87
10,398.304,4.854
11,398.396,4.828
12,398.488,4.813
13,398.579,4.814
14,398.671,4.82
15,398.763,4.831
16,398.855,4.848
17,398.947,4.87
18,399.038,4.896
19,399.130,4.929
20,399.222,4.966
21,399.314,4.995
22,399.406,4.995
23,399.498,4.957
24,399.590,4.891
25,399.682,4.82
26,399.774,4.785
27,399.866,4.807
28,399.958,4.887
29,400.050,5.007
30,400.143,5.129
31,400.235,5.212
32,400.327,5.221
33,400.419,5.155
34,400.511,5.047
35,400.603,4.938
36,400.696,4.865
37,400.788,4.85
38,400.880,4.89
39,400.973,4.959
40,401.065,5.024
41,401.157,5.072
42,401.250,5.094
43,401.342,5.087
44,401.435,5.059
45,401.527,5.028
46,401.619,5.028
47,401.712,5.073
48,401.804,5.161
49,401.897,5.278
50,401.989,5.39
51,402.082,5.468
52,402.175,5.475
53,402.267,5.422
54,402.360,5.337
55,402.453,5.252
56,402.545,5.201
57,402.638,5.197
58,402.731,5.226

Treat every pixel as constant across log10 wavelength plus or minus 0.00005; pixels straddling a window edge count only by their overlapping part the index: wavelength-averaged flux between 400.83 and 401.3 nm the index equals 5.01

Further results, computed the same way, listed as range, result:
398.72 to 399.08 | 4.87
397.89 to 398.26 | 4.77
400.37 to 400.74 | 5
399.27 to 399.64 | 4.96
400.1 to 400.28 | 5.18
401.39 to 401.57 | 5.06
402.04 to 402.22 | 5.46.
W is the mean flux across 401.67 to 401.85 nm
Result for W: 5.13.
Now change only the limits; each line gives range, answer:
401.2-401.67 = 5.06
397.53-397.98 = 4.11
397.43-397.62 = 3.34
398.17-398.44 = 4.84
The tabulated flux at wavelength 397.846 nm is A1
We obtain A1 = 4.41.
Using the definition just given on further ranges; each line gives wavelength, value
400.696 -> 4.865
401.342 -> 5.087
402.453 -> 5.252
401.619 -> 5.028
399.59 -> 4.891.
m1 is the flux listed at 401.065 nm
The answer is 5.024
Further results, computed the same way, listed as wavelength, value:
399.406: 4.995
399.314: 4.995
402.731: 5.226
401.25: 5.094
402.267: 5.422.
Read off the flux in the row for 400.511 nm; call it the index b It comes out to 5.047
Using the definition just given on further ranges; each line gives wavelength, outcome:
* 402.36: 5.337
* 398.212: 4.87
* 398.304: 4.854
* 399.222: 4.966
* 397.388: 2.785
